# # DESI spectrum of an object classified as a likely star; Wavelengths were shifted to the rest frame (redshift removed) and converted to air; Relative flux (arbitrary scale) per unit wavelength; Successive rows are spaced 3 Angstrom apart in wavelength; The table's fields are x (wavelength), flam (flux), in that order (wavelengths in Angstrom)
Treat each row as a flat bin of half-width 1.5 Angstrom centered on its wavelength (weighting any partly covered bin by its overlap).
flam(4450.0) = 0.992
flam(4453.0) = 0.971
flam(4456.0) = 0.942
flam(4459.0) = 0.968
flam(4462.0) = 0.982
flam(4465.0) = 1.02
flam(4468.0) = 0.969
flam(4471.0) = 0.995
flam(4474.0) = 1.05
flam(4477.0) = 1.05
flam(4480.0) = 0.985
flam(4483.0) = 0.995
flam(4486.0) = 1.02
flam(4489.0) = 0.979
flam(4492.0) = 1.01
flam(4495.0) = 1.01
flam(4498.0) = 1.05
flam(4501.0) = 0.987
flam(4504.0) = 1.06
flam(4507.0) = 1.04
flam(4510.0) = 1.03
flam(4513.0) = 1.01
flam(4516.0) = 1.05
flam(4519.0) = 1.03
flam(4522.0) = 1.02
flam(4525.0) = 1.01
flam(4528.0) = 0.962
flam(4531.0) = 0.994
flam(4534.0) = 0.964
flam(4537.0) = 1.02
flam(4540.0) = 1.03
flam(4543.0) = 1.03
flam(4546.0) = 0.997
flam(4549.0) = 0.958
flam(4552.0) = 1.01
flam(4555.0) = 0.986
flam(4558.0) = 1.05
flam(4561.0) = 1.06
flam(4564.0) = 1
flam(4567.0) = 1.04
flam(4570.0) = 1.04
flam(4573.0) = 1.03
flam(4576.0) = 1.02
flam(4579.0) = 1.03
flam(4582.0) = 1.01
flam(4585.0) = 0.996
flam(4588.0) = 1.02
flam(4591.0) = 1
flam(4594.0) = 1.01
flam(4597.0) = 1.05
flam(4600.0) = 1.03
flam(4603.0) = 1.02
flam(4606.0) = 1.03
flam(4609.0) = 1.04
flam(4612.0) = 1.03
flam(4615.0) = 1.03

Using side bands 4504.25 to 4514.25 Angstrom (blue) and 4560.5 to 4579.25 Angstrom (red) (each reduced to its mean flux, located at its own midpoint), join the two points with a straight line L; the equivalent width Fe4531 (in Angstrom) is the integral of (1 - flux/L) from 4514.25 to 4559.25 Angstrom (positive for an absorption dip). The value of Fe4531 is 1.0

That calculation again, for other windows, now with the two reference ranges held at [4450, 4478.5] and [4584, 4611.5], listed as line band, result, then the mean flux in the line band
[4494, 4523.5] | -0.7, 1.03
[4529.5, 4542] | 0.1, 1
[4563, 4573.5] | -0.1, 1.03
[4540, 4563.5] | 0.0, 1.01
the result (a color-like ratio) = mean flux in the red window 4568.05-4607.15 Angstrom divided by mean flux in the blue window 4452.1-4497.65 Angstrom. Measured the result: 1.0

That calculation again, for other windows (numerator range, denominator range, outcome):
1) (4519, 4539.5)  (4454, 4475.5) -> 1.01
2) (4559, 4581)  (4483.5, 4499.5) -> 1.02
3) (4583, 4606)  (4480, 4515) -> 1.00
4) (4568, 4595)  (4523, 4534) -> 1.03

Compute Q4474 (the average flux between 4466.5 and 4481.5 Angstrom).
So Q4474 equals 1.01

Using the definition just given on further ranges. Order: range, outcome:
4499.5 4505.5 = 1.02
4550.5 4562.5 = 1.03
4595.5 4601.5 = 1.04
